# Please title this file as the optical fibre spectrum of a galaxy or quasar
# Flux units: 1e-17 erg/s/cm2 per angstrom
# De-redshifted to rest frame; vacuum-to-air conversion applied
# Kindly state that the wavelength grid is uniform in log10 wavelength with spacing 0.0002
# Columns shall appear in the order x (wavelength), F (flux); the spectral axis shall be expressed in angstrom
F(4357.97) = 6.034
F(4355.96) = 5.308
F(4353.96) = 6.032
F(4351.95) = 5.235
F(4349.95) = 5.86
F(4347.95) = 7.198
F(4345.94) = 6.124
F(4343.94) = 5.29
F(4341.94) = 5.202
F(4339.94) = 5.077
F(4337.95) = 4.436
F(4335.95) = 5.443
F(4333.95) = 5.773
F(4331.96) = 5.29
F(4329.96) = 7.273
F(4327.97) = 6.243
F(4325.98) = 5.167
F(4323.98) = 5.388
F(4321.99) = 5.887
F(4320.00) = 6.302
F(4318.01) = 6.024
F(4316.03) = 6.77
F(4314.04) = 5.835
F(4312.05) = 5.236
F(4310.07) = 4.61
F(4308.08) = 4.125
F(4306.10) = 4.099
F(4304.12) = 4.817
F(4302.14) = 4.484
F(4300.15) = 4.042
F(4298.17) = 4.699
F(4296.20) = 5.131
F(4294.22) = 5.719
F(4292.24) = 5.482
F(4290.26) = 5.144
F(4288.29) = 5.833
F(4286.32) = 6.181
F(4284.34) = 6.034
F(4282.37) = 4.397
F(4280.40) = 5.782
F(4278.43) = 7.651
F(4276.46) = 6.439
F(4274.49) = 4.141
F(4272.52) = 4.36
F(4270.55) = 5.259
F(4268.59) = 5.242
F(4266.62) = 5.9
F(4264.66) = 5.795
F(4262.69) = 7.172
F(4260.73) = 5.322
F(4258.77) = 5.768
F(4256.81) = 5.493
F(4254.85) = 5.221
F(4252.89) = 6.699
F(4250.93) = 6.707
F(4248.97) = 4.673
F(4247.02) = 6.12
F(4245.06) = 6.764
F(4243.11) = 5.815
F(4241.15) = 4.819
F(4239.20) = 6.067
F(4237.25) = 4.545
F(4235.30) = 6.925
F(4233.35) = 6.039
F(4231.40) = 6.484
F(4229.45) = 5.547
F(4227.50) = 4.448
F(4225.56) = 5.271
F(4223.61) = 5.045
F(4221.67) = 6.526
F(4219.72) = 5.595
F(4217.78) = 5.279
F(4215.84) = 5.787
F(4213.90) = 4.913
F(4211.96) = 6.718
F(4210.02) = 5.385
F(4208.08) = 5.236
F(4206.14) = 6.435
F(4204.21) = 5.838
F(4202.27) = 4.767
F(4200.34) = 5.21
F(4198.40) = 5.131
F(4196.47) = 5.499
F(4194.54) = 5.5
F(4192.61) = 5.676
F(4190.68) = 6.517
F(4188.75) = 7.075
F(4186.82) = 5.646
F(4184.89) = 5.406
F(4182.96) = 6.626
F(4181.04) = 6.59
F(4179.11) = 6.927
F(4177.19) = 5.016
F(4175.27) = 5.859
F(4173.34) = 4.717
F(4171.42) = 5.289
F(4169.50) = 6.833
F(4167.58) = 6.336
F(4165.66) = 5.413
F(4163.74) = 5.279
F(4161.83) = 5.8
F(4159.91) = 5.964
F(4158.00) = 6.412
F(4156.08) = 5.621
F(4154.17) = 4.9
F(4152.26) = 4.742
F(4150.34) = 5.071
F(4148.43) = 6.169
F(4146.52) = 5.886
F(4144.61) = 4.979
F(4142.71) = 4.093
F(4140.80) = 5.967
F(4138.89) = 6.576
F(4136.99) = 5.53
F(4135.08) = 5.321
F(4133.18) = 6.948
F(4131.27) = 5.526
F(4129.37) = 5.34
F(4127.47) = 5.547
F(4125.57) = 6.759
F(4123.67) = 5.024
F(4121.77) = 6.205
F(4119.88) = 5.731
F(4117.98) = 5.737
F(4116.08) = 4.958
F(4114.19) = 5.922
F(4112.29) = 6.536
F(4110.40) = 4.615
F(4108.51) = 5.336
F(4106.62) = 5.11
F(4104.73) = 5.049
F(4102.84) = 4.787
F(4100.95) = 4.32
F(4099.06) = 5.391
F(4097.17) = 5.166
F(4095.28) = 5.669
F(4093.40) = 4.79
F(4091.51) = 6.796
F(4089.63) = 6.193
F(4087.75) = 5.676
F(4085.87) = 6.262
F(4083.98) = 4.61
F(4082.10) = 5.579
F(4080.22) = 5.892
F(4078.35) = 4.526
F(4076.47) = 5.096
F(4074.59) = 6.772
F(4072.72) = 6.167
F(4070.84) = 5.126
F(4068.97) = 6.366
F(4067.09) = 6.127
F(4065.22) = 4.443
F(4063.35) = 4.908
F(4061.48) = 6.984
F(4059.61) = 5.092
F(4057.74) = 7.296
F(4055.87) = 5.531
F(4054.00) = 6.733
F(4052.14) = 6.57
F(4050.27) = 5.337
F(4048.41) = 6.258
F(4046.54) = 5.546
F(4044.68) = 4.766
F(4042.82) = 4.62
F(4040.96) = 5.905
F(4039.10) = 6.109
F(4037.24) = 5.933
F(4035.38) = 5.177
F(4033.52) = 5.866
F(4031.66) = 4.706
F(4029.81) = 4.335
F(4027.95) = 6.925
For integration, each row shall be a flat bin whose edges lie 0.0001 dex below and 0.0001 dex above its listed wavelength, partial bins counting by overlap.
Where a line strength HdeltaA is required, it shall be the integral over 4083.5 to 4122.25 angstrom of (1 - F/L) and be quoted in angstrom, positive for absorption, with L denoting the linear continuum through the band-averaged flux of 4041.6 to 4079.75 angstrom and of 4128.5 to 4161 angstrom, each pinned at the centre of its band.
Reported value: 1.3 angstrom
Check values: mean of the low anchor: 5.72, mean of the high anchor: 5.59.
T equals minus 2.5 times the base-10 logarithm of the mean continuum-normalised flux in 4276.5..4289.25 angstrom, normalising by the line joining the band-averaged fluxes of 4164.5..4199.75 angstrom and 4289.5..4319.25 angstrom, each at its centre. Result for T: -0.15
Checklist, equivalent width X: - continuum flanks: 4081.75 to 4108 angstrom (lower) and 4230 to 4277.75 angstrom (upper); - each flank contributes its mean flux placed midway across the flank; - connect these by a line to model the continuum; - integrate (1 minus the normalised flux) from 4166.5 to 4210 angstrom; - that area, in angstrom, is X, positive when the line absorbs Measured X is -1.69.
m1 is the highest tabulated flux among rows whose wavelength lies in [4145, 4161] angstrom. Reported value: 6.412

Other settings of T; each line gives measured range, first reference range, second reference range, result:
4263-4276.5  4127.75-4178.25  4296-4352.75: 0.03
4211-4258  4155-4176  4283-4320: -0.04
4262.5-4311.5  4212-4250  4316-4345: 0.08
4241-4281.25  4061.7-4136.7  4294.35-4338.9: -0.08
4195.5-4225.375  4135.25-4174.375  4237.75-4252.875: 0.04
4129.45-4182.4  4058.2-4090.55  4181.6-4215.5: 0.00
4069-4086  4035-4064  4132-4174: 0.04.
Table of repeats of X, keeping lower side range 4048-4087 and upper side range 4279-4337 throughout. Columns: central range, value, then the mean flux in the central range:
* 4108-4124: 0.35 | 5.59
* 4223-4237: -0.22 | 5.64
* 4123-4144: 0.00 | 5.69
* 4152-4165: 0.19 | 5.57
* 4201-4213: -0.28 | 5.71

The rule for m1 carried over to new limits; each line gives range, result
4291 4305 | 5.719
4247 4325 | 7.651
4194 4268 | 7.172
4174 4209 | 7.075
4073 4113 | 6.796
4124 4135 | 6.948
